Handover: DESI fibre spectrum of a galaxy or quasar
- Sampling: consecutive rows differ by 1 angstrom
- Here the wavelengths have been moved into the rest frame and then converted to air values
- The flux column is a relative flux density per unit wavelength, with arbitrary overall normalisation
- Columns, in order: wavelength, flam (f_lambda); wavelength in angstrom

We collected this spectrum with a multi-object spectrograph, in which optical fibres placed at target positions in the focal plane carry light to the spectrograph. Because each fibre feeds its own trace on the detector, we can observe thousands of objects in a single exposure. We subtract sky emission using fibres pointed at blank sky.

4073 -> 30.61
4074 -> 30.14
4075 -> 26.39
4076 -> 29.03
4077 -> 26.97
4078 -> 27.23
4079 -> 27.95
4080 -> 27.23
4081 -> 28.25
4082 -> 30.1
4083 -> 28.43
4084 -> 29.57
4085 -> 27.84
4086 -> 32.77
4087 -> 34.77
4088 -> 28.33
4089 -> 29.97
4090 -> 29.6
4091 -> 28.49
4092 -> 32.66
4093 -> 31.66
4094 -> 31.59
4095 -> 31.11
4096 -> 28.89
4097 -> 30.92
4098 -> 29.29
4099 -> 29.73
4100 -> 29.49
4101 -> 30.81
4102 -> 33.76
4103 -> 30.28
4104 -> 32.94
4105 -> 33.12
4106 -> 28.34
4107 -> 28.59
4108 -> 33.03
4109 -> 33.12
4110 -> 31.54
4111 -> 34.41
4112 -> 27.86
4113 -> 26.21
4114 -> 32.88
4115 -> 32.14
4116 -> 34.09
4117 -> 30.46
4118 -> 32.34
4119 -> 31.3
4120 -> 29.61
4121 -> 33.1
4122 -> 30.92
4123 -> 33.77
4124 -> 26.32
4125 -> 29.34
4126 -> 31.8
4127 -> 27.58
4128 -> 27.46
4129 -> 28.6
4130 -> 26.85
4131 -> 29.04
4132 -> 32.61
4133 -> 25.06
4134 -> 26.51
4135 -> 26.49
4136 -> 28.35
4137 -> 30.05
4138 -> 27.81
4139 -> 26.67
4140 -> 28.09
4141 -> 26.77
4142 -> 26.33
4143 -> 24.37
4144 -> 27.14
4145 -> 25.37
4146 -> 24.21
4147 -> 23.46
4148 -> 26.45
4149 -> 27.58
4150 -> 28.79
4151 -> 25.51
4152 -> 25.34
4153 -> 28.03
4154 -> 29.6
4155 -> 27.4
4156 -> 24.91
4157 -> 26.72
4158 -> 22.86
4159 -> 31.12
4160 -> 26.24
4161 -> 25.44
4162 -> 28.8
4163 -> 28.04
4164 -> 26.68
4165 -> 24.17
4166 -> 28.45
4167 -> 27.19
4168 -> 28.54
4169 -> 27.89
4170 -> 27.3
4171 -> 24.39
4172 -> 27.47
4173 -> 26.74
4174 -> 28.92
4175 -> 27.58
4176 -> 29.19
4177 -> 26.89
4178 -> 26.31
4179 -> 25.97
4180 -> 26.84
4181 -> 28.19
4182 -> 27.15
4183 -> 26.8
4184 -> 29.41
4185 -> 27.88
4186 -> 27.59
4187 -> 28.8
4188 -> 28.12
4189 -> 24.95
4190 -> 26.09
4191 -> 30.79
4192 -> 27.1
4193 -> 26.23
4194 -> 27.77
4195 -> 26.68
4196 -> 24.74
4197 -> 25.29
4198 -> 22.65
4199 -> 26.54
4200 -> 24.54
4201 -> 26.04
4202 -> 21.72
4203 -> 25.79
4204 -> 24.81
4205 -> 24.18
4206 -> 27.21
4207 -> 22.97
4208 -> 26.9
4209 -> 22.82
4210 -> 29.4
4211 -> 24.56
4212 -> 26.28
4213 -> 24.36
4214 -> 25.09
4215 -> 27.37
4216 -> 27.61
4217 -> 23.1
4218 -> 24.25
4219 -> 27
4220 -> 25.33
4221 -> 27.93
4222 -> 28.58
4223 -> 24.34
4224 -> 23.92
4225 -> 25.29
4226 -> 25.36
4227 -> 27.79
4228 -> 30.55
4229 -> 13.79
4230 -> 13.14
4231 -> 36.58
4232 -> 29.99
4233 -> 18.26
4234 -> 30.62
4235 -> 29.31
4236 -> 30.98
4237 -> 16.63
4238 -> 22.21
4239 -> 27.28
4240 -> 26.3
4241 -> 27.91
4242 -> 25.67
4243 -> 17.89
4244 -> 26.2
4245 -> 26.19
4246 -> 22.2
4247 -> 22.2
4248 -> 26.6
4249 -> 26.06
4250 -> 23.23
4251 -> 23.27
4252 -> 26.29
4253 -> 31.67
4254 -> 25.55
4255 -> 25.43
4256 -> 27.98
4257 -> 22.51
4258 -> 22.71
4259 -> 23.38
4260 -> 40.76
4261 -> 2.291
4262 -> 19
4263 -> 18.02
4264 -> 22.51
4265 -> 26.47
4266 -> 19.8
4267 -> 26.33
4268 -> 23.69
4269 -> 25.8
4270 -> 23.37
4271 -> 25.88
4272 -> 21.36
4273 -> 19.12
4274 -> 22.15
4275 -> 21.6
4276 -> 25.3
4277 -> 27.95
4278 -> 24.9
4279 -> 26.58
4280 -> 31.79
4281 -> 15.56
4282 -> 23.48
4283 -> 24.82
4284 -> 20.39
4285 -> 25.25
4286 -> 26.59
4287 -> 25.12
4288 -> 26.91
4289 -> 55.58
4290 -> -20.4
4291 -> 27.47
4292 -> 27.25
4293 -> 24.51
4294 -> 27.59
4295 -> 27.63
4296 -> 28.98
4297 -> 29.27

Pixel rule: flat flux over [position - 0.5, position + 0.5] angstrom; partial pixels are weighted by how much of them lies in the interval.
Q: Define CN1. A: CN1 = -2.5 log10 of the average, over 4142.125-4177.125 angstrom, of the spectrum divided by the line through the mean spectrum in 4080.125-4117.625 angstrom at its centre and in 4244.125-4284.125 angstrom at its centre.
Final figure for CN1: 0.05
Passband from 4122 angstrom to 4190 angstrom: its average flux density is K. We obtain 27.4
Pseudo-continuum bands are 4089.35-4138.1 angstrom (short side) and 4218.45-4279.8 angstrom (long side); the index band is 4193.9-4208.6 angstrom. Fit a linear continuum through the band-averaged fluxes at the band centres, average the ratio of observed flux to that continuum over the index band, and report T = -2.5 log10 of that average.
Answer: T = 0.062 mag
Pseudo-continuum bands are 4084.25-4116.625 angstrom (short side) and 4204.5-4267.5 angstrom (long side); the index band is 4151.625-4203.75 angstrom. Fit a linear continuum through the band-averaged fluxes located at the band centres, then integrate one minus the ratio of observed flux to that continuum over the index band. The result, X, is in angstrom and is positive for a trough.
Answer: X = 1.2 angstrom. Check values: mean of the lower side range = 30.9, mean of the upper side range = 24.8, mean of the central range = 26.8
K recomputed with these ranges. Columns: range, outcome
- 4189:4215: 25.6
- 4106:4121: 31.2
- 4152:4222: 26.6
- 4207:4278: 24.7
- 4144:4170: 26.8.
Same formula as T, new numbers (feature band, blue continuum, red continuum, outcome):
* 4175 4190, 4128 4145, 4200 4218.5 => -0.05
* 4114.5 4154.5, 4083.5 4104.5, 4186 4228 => 0.02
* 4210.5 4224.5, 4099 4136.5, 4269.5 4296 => 0.04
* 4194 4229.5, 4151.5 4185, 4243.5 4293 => 0.02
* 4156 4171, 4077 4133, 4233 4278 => 0.04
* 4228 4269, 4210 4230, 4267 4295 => 0.02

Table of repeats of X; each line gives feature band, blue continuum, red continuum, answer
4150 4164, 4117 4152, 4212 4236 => 0.3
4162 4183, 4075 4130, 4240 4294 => 0.3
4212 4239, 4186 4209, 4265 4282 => -0.3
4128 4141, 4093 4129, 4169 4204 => 0.7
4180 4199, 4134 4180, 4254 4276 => -0.9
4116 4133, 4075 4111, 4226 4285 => -0.6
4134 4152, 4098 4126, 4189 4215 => 1.6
